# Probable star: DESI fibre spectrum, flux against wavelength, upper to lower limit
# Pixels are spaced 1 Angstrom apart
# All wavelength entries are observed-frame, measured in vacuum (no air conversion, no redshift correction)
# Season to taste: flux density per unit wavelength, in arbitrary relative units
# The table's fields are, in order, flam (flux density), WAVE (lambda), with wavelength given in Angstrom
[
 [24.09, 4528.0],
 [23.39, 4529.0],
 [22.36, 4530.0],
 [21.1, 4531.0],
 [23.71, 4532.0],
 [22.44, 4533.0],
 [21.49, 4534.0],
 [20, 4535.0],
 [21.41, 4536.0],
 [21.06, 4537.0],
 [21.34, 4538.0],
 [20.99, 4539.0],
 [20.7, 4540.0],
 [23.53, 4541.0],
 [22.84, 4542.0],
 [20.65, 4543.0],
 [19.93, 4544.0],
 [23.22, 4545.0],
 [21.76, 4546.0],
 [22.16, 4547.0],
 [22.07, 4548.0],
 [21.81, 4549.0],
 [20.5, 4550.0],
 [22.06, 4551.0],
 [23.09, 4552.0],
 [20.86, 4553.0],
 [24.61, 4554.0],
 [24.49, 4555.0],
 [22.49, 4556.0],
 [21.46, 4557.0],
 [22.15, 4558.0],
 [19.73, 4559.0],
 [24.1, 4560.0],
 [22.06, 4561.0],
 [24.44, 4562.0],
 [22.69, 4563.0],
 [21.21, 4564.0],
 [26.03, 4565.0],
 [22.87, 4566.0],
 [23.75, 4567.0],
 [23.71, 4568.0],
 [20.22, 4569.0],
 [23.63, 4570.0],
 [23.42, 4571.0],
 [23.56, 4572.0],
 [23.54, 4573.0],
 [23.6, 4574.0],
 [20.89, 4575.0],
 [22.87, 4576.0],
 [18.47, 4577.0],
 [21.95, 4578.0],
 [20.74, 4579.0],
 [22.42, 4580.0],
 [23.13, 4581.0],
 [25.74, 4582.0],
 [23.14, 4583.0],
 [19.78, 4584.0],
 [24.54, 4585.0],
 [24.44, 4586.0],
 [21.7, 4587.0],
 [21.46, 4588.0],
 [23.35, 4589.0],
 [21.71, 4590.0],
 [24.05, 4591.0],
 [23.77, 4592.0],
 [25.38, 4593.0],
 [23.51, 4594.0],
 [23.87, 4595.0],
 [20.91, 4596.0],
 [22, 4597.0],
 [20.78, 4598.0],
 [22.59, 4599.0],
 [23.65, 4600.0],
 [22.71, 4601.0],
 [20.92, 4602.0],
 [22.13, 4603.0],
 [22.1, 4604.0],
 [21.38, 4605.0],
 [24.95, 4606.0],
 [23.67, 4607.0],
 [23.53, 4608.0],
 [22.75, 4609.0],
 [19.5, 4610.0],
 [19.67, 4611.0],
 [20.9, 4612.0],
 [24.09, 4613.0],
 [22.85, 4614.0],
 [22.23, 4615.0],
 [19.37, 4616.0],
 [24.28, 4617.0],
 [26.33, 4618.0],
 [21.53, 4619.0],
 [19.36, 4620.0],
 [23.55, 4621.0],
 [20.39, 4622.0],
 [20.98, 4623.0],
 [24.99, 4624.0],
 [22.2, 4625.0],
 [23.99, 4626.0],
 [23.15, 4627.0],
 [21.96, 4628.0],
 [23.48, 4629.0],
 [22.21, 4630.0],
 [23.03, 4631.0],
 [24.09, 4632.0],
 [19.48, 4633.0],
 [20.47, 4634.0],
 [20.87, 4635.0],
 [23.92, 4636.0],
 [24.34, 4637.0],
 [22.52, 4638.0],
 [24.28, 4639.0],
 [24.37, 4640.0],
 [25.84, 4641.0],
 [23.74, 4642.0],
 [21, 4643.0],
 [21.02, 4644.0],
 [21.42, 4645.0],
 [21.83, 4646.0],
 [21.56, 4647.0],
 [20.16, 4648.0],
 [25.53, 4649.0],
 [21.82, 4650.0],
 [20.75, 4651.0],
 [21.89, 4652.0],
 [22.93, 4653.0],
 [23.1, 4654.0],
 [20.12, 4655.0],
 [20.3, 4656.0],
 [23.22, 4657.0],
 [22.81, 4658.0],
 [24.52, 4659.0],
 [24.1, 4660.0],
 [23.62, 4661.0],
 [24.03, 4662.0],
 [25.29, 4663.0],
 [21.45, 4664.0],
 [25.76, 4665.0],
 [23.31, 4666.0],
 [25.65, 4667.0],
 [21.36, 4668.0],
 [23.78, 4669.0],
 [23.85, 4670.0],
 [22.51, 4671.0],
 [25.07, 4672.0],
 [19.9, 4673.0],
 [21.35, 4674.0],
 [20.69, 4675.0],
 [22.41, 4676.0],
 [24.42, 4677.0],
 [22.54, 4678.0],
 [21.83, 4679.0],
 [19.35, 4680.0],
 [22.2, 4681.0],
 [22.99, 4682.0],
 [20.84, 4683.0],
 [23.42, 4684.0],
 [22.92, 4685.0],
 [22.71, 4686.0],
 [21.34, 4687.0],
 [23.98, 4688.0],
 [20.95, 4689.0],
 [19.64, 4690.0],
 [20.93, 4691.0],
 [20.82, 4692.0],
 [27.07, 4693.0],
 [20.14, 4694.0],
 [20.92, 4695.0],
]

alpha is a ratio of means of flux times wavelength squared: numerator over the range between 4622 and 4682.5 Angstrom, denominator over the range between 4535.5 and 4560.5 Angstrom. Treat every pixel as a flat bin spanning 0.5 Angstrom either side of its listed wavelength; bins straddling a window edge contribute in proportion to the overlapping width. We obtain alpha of 1.1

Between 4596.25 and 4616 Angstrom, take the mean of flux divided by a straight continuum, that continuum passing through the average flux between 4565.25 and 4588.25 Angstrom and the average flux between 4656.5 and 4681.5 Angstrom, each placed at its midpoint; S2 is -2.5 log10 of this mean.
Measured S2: 0.03 mag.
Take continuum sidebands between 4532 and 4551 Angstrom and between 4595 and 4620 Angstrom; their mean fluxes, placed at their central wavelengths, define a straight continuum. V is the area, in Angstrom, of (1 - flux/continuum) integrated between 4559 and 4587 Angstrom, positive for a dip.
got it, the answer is -1.1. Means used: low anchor 21.6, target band 22.8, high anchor 22.3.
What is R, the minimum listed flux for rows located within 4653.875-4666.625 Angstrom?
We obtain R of 20.12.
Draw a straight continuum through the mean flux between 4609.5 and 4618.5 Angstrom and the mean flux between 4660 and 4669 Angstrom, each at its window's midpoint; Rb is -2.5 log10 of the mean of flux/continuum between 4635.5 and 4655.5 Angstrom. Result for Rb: 0.03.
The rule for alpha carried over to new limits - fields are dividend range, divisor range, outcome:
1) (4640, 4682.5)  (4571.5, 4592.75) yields 1.04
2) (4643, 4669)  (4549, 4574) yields 1.04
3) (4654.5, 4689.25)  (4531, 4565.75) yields 1.08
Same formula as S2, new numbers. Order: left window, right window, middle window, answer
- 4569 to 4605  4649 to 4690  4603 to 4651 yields 0.01 mag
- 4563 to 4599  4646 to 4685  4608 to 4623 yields 0.04 mag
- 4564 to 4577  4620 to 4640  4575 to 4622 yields 0.02 mag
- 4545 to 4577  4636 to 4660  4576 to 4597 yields 0.00 mag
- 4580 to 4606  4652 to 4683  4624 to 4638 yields 0.01 mag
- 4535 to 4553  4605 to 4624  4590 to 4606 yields -0.03 mag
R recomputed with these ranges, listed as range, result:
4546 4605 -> 18.47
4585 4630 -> 19.36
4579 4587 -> 19.78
